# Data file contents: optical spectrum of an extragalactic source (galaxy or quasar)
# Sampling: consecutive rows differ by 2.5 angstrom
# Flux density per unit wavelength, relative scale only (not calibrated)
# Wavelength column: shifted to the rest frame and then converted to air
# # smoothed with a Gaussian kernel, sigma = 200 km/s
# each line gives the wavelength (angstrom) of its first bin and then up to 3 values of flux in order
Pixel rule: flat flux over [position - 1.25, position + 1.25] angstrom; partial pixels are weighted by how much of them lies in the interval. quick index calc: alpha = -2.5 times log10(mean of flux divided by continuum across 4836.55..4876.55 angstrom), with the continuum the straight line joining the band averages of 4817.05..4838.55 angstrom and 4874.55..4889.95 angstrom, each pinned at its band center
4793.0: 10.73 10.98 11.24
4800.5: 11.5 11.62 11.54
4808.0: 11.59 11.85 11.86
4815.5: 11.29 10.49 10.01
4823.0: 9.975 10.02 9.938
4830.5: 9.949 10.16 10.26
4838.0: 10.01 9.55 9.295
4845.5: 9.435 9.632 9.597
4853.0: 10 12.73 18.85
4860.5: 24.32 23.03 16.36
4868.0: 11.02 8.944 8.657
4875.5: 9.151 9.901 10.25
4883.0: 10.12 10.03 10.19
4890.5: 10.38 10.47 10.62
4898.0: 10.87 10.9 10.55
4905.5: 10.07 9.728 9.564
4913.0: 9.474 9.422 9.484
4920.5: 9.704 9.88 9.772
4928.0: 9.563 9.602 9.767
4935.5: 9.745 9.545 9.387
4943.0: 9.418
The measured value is -0.24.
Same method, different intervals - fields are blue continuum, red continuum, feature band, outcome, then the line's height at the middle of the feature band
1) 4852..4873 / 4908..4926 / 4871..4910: 0.21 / 12.4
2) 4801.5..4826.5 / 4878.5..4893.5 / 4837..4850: 0.12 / 10.7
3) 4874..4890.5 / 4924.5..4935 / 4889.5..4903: -0.08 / 9.87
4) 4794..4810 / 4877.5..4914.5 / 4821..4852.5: 0.12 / 11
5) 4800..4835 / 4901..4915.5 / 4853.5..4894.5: -0.23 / 10.2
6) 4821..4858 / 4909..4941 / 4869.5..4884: 0.06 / 10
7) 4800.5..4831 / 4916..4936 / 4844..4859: -0.10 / 10.5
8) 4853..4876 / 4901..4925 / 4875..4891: 0.27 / 12.8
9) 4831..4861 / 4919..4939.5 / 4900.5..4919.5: 0.03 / 10.1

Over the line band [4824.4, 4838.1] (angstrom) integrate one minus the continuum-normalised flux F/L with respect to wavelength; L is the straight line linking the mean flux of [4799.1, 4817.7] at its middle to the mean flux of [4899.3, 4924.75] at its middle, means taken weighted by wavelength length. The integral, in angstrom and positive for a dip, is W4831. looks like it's 1.4 angstrom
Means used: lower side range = 11.5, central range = 10.1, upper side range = 9.87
